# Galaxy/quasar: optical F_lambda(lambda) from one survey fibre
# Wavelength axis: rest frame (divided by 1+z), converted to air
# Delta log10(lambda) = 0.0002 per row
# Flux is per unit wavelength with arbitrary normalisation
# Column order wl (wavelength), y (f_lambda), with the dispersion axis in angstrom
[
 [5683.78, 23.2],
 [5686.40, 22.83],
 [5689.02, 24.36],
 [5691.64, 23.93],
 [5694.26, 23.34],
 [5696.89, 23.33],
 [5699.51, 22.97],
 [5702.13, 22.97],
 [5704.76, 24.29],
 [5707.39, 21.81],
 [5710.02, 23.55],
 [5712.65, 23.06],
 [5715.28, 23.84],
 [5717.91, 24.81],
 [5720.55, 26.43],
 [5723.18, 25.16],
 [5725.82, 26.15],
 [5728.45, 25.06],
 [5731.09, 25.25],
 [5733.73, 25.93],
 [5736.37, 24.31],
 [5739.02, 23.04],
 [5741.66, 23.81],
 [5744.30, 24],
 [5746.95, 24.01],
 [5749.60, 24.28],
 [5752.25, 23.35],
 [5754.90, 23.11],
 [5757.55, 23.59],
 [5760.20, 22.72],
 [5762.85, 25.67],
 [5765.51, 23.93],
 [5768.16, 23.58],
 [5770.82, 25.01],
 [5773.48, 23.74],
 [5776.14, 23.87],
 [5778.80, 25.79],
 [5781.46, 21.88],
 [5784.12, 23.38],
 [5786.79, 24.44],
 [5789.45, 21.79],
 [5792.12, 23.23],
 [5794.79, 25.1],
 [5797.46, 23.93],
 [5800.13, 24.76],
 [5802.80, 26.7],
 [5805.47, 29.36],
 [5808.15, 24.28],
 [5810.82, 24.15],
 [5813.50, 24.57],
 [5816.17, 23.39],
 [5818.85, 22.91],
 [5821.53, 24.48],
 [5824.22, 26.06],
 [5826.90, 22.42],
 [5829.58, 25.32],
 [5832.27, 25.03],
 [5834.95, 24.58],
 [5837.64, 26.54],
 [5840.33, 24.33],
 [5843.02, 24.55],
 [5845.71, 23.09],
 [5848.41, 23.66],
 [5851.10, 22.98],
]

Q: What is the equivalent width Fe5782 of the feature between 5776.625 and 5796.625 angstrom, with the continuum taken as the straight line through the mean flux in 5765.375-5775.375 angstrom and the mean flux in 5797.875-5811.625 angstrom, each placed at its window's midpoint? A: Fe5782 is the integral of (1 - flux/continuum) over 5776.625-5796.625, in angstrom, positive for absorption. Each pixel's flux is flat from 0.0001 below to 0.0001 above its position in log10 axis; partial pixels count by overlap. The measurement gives 1.0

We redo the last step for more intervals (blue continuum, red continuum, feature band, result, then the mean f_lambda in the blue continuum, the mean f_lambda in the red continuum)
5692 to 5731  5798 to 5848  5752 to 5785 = 0.8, 24.1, 24.8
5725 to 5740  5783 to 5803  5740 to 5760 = 0.8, 25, 24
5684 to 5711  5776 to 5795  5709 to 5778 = -2.4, 23.3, 23.6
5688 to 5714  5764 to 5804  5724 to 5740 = -0.9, 23.3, 24.1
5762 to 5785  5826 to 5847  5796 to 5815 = -0.8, 24.1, 24.5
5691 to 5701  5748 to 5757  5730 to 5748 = -0.6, 23.4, 23.6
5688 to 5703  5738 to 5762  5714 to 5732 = -1.3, 23.5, 23.6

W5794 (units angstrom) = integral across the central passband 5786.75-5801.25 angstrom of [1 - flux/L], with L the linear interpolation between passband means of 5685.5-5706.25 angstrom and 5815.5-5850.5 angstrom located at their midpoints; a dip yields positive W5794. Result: 0.17 angstrom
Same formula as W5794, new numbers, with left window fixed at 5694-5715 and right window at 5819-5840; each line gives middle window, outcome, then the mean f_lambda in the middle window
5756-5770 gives 0.0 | 23.9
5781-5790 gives 0.4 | 23.1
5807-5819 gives 0.3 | 24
